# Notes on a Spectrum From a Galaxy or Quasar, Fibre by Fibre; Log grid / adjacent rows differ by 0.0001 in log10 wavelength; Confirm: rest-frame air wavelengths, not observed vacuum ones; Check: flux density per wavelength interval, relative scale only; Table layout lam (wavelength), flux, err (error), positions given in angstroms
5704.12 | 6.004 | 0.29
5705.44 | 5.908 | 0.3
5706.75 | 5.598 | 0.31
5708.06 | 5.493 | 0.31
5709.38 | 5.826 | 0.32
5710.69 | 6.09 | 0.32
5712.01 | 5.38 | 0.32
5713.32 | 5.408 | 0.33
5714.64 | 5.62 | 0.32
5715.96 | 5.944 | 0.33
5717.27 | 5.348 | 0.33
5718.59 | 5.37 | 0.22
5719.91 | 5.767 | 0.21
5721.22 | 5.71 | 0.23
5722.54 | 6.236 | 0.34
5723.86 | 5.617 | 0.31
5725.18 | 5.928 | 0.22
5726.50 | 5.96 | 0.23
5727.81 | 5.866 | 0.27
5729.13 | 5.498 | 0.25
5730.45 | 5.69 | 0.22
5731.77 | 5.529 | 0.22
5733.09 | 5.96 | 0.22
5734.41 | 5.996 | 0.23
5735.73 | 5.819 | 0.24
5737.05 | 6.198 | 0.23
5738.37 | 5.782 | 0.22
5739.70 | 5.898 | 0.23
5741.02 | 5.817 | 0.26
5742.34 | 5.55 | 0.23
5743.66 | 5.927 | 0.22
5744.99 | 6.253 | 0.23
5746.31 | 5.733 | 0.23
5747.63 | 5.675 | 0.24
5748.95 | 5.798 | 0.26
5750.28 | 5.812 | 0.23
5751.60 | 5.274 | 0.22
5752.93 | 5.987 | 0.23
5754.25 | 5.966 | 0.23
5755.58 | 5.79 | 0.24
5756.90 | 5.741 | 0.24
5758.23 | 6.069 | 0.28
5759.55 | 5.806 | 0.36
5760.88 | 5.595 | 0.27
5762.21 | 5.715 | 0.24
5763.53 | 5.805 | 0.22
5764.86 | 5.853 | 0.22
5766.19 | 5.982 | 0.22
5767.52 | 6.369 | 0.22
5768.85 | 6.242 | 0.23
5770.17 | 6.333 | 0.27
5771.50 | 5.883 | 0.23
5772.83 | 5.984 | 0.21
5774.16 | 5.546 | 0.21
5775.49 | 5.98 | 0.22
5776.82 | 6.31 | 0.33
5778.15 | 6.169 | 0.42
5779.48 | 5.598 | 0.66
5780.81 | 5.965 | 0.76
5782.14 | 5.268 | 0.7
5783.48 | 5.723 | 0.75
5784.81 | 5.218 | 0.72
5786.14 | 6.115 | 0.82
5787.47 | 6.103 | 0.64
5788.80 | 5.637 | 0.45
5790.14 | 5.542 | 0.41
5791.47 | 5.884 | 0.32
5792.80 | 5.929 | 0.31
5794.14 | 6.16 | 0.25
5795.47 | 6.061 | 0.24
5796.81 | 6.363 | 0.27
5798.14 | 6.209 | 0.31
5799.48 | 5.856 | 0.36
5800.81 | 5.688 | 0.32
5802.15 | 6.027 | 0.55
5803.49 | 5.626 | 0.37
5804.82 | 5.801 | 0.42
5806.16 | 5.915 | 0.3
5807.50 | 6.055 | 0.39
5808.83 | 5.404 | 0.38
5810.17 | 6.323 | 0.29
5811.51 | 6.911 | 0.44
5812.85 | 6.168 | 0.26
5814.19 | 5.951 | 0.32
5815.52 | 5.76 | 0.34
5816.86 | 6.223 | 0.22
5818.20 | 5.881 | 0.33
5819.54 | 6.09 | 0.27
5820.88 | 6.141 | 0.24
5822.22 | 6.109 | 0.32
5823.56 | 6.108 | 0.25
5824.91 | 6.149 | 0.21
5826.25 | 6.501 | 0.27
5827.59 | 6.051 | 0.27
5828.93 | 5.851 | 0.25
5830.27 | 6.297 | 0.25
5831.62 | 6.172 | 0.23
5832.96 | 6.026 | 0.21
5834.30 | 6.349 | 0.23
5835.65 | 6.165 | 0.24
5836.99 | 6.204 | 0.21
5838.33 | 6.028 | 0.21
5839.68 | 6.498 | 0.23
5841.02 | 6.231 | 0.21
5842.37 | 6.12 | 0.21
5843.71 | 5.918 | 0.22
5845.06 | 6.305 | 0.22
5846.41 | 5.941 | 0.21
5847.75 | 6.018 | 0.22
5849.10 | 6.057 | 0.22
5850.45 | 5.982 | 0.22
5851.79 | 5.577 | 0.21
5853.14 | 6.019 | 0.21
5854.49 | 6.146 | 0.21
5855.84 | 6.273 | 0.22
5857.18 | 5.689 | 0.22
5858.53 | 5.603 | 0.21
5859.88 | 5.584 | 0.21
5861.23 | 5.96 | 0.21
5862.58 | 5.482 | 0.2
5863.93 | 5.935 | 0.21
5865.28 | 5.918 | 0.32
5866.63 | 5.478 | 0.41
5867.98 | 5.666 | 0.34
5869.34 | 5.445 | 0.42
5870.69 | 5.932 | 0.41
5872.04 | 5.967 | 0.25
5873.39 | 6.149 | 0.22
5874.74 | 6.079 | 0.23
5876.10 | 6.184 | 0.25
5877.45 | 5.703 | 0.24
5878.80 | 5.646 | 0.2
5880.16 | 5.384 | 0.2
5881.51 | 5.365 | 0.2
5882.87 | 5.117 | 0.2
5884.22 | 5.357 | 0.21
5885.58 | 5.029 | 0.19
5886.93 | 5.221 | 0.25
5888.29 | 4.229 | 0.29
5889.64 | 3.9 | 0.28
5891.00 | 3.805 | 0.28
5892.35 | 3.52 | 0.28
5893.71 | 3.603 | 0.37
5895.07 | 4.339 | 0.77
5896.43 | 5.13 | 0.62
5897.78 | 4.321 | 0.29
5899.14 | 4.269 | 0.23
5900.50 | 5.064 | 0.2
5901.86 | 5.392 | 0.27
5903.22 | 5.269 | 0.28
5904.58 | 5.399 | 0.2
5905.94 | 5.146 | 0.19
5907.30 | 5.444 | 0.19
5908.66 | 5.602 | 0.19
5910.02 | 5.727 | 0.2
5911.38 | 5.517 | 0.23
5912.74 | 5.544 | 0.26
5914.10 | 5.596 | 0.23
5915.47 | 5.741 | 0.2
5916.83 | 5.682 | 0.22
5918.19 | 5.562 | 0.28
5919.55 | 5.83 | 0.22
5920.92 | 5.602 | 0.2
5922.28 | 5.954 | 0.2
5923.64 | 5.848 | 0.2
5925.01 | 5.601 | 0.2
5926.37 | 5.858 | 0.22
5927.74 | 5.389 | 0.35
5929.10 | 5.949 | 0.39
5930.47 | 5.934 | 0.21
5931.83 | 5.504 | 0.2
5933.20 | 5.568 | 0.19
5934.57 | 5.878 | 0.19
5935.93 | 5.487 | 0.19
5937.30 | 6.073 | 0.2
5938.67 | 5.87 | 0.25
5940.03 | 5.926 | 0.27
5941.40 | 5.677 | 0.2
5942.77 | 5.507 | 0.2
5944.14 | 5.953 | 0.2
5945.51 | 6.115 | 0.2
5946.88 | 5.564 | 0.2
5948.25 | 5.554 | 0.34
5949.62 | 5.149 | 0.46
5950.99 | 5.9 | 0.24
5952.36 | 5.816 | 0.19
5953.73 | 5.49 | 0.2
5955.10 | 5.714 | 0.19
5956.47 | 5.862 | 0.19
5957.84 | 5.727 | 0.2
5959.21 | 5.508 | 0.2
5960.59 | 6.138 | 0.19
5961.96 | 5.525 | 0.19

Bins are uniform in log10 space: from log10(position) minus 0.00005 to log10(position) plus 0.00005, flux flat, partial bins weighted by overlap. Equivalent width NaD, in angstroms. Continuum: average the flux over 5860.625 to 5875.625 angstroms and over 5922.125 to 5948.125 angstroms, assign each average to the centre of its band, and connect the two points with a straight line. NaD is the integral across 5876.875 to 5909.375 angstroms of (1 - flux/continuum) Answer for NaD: 5.1 angstroms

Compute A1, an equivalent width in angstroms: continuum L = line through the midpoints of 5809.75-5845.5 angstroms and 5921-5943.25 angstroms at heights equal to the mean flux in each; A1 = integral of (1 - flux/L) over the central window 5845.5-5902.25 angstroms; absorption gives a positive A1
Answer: 5.85 angstroms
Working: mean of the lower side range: 6.17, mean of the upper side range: 5.75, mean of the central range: 5.37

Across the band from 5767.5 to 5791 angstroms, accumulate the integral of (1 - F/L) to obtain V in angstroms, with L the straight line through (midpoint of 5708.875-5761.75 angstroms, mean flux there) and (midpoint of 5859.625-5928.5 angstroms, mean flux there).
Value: -0.89 angstroms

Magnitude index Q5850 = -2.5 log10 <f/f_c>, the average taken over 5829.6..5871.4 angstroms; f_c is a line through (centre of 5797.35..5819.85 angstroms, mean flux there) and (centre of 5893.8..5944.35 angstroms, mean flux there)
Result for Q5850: -0.03 mag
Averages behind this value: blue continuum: 6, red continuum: 5.49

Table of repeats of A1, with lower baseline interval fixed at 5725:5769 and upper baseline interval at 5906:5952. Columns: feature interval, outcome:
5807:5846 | -2.42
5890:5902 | 2.93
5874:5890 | 1.21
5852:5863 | -0.17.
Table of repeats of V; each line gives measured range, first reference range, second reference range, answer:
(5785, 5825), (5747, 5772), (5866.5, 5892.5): -2.4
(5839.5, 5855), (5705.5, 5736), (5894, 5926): -1.6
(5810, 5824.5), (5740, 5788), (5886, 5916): -1.7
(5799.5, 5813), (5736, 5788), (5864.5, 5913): -0.8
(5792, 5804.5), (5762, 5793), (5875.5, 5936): -0.4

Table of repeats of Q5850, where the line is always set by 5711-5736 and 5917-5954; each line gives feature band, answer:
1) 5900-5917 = 0.05 mag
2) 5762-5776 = -0.05 mag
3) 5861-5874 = -0.01 mag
